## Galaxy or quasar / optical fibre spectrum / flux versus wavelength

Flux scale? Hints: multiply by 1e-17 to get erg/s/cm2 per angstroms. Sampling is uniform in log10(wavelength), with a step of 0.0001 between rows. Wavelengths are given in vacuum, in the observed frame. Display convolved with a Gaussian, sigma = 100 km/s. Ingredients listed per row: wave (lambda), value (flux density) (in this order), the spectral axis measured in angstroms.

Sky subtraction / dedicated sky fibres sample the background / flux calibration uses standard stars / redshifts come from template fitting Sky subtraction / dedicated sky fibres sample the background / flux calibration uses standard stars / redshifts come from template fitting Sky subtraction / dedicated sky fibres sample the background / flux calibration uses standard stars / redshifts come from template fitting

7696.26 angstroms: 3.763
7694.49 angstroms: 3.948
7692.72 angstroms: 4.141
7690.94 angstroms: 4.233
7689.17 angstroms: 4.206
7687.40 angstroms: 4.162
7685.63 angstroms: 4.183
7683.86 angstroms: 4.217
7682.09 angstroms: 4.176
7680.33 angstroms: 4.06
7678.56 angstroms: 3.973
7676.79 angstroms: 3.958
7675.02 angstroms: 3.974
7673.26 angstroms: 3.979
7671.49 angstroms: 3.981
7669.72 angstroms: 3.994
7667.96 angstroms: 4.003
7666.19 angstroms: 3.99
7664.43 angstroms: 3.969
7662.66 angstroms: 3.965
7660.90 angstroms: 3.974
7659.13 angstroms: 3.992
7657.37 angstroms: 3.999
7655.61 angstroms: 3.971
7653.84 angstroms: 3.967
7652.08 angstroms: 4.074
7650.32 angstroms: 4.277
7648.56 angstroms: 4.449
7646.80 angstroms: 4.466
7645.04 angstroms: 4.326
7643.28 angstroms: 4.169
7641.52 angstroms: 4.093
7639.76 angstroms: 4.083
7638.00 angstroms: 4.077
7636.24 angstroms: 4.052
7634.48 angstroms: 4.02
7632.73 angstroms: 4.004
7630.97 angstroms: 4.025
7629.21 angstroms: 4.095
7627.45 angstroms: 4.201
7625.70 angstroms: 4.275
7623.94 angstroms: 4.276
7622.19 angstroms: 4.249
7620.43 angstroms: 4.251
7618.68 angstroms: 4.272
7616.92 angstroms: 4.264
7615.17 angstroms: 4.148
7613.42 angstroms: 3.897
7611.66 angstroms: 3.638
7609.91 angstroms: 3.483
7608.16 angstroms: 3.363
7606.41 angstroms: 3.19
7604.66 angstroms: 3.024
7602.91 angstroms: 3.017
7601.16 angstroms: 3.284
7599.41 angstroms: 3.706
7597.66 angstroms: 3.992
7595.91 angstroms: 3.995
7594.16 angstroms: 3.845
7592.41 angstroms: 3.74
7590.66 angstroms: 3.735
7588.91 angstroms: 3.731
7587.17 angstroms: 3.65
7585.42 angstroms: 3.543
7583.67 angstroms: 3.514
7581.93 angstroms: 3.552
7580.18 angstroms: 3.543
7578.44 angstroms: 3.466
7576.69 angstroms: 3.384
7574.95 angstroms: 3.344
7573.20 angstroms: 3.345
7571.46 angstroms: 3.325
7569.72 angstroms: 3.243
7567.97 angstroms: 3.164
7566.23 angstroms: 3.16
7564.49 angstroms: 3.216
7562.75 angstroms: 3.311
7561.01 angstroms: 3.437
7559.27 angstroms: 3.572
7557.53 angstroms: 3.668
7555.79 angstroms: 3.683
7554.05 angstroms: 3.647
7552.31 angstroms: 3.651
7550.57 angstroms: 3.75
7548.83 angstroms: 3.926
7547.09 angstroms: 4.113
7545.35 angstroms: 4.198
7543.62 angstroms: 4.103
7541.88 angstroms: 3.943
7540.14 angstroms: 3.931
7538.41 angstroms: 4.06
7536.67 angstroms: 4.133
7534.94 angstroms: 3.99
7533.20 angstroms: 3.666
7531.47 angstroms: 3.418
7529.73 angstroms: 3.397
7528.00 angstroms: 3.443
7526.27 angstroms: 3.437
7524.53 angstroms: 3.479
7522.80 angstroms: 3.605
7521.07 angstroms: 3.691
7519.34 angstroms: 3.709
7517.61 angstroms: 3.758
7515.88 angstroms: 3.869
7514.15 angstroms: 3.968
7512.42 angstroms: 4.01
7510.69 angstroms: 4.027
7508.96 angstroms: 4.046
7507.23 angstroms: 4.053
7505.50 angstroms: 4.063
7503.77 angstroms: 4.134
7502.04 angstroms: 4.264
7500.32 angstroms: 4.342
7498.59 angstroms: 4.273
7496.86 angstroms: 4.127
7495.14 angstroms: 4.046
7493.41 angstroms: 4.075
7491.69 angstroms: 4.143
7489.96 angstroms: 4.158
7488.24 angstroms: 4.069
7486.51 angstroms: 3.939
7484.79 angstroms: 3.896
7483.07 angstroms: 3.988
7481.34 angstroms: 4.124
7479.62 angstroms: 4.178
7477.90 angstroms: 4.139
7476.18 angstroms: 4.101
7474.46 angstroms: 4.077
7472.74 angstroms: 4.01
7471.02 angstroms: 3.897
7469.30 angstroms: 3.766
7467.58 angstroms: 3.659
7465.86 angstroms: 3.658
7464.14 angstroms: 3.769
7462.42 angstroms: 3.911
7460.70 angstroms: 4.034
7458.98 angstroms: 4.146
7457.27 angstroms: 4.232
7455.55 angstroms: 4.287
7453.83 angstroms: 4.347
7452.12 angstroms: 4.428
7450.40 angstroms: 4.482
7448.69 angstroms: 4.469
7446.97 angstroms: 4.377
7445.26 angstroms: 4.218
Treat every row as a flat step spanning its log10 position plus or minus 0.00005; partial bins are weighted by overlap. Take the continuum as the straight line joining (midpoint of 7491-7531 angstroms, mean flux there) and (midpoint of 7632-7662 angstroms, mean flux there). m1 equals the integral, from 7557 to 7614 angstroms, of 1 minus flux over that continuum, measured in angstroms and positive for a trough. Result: 7.62 angstroms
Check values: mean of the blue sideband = 3.91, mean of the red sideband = 4.12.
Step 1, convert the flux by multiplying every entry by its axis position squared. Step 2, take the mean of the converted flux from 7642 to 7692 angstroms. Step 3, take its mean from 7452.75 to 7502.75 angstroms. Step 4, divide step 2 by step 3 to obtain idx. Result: 1.1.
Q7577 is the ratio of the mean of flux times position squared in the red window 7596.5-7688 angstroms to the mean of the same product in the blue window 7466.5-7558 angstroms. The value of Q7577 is 1.1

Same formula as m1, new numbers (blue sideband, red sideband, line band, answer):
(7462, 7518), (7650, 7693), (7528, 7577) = 4.82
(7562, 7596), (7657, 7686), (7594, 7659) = -3.49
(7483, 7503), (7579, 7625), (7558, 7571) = 1.85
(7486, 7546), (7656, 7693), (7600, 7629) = 1.43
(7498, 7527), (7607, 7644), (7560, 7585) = 3.90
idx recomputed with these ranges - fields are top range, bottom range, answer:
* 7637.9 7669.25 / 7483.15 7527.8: 1.08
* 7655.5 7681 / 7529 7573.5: 1.12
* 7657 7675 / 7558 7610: 1.18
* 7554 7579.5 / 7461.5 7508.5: 0.86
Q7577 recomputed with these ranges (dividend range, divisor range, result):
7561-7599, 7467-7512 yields 0.89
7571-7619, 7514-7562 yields 0.97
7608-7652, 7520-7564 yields 1.13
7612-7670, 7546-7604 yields 1.18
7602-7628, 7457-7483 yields 1.00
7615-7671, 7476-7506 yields 1.04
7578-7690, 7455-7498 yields 1.02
